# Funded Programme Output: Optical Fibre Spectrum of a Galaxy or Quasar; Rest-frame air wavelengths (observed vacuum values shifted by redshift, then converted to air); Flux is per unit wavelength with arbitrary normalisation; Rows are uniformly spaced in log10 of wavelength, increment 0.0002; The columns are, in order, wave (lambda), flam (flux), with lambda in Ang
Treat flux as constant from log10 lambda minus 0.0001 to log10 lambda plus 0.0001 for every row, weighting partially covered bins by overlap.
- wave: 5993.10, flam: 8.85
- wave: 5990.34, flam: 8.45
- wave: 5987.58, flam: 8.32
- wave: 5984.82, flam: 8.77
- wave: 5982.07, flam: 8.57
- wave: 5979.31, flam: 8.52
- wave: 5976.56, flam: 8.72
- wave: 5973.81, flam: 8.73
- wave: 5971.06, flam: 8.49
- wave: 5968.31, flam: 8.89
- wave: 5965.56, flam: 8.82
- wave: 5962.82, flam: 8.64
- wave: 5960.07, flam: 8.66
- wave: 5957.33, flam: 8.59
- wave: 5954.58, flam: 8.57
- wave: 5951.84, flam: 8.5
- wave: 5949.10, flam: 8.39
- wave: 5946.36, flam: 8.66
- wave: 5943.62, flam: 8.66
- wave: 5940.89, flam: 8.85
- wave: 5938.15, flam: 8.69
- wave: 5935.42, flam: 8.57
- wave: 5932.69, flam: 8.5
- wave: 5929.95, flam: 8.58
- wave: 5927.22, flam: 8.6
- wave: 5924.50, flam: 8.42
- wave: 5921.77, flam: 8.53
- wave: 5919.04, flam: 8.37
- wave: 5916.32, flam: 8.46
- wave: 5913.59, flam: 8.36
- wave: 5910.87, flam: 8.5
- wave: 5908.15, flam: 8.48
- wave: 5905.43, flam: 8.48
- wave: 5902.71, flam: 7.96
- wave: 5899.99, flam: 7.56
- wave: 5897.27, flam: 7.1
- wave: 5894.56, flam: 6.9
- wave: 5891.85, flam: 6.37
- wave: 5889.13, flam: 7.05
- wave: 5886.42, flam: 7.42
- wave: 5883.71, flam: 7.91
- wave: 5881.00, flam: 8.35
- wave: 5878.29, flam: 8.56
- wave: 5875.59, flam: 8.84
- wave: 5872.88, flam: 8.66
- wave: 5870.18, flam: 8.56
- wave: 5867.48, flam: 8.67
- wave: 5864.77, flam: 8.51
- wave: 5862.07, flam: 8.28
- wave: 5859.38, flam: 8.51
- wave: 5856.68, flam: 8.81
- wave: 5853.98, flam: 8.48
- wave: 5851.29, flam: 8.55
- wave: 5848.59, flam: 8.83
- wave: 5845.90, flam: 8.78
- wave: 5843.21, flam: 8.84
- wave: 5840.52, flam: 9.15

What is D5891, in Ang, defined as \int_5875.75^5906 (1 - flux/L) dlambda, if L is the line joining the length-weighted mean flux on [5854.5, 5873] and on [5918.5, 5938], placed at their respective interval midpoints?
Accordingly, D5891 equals 3.2 Ang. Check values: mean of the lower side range 8.56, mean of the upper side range 8.53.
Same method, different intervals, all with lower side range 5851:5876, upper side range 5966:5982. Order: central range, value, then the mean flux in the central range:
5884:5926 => 3.6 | 7.87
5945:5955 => 0.1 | 8.53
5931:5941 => 0.0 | 8.62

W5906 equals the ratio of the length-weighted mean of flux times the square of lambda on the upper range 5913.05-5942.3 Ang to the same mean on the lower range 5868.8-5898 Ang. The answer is 1.1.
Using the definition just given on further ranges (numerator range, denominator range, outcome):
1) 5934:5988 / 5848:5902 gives 1.10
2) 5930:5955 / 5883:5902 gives 1.22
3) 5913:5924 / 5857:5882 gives 1.00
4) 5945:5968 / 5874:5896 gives 1.15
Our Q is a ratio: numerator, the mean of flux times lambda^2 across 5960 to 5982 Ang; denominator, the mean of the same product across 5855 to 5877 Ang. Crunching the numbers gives 1.0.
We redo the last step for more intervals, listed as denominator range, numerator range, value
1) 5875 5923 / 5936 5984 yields 1.11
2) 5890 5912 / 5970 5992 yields 1.15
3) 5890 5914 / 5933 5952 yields 1.13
